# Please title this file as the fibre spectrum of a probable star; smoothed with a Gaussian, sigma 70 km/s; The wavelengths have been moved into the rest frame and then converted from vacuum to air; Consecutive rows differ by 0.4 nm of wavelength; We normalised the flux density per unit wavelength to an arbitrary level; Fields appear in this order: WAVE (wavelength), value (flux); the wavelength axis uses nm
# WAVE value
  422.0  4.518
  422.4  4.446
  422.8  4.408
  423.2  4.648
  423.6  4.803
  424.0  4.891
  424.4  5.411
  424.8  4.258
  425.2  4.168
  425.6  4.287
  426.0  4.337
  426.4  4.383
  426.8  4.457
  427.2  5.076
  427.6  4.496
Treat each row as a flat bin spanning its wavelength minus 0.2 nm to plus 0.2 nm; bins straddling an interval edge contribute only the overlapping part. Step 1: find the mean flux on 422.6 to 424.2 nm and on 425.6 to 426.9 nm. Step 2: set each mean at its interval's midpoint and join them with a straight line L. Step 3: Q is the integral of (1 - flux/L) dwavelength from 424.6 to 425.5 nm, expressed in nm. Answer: 0.06 nm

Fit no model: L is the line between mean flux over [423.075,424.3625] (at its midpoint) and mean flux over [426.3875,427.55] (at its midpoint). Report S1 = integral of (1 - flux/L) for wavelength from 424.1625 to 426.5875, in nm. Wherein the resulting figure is 0.14 nm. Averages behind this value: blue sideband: 4.87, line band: 4.48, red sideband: 4.66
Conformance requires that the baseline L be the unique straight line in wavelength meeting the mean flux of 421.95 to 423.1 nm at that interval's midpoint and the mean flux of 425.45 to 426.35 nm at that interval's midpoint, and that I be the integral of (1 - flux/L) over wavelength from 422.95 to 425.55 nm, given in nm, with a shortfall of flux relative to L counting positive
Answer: -0.161 nm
